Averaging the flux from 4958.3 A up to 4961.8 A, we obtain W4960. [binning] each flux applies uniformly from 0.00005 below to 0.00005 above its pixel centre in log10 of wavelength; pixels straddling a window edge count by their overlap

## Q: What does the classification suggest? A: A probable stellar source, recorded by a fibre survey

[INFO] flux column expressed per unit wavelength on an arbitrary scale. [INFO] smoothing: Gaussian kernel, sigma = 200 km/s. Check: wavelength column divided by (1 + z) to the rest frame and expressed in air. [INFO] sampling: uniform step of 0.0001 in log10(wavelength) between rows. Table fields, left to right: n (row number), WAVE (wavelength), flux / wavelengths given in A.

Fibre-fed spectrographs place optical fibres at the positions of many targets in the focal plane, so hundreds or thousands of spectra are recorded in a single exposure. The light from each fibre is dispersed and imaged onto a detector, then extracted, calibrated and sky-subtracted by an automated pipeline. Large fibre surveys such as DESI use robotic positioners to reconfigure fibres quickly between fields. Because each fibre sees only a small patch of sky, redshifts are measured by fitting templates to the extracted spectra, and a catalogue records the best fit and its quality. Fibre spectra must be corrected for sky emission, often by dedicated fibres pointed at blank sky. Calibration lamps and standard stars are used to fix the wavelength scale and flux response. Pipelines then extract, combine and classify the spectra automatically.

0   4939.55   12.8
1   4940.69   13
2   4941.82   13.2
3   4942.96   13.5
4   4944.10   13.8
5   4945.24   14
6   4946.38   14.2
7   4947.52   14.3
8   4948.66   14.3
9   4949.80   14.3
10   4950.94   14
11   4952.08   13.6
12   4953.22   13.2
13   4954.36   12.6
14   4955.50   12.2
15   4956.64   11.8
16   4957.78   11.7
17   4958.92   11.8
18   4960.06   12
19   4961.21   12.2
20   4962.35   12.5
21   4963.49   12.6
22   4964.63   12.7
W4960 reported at 12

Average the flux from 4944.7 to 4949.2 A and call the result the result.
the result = 14.2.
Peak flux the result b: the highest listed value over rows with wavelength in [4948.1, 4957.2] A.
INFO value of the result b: 14.3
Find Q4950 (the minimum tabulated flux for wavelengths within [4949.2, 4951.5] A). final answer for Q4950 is 14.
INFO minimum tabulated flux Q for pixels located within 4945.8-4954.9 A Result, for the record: 12.6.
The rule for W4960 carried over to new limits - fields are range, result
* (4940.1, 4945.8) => 13.5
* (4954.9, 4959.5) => 11.9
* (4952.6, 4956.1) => 12.7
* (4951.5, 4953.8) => 13.4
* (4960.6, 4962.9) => 12.3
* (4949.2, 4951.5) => 14.1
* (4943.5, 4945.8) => 13.9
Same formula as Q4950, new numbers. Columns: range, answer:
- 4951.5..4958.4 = 11.7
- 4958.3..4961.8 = 11.8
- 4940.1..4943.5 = 13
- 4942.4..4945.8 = 13.5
